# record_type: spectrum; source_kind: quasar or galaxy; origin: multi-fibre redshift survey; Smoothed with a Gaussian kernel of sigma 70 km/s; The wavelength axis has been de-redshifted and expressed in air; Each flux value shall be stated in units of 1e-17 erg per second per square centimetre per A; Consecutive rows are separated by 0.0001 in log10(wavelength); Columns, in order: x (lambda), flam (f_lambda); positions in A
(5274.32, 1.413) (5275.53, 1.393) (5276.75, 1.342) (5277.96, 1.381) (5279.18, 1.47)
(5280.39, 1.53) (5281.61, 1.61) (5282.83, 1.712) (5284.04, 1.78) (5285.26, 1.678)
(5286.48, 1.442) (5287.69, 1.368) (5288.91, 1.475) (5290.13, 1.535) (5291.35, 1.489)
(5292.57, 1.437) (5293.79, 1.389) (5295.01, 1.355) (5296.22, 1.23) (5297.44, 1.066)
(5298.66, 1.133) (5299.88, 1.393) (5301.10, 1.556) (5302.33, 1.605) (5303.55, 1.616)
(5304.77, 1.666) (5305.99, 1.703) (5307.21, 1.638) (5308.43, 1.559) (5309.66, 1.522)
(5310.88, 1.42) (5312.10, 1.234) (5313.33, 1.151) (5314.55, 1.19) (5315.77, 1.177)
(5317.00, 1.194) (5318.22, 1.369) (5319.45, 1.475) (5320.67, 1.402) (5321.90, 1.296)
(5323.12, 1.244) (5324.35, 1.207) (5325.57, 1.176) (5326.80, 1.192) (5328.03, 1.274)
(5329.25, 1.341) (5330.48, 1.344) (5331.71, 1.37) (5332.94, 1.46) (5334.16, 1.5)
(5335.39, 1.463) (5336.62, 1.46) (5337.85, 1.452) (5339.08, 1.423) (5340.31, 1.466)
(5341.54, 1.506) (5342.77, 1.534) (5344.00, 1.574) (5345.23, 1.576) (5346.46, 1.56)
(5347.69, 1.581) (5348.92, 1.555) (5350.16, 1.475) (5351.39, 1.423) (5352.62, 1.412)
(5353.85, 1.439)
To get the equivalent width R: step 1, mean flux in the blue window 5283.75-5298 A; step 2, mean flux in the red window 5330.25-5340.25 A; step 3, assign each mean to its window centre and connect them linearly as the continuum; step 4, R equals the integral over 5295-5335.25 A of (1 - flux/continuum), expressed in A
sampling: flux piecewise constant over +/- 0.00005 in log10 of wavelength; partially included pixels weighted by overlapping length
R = 1.9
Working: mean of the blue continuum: 1.43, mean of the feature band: 1.37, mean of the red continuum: 1.44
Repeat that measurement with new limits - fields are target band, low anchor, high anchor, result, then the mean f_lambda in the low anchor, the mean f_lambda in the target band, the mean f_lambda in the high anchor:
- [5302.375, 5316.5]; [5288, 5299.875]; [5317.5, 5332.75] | -1.2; 1.35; 1.45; 1.31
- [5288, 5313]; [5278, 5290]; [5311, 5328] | -0.6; 1.55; 1.45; 1.26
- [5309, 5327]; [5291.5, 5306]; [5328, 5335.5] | 1.6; 1.42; 1.29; 1.4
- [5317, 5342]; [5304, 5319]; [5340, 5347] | 1.9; 1.4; 1.37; 1.54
